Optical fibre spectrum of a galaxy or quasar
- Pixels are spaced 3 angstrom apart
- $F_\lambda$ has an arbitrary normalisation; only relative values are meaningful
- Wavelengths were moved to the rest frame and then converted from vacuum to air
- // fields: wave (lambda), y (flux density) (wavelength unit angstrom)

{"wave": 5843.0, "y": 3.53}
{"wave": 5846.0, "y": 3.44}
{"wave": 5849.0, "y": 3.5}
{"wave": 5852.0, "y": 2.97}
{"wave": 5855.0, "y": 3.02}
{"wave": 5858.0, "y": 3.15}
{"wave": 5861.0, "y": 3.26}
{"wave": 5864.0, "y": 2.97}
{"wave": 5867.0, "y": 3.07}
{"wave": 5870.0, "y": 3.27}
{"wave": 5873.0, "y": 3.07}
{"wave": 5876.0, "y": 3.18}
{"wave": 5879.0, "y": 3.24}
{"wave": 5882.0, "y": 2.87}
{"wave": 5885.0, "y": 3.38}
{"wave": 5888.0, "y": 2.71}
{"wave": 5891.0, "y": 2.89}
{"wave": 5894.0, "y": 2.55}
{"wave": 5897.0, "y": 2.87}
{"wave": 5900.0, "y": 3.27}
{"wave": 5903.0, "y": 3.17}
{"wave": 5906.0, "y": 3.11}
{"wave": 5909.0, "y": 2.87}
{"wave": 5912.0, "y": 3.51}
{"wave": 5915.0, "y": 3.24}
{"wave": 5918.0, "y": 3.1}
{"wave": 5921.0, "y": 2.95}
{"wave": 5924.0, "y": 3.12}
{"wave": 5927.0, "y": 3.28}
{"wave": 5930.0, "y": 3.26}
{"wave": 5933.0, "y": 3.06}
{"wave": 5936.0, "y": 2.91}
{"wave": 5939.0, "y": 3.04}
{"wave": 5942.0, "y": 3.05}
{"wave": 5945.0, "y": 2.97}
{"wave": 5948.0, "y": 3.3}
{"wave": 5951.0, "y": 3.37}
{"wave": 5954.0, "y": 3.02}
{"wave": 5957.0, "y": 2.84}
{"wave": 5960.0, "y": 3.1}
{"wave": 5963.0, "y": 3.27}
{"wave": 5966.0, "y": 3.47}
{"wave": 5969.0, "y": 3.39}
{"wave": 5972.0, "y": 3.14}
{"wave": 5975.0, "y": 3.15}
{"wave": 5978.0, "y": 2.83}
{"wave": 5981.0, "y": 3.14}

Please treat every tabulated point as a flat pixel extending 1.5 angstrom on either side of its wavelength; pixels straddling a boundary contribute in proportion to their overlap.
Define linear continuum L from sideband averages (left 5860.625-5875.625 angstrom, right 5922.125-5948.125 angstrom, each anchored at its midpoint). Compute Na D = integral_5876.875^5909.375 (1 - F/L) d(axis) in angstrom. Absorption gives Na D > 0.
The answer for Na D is 1.2 angstrom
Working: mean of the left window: 3.12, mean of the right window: 3.1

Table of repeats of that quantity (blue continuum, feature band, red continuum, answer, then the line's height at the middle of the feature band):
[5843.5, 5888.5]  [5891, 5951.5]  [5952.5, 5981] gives 1.1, 3.15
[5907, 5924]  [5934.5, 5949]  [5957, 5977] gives 0.6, 3.17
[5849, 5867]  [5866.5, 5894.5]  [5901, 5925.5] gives 0.7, 3.12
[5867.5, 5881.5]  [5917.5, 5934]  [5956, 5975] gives 0.3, 3.19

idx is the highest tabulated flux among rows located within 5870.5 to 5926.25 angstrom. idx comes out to 3.51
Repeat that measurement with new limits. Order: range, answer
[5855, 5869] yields 3.26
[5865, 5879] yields 3.27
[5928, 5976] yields 3.47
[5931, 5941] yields 3.06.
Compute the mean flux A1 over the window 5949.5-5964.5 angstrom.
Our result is 3.12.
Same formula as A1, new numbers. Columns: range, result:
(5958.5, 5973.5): 3.27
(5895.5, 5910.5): 3.06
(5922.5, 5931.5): 3.22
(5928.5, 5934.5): 3.16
